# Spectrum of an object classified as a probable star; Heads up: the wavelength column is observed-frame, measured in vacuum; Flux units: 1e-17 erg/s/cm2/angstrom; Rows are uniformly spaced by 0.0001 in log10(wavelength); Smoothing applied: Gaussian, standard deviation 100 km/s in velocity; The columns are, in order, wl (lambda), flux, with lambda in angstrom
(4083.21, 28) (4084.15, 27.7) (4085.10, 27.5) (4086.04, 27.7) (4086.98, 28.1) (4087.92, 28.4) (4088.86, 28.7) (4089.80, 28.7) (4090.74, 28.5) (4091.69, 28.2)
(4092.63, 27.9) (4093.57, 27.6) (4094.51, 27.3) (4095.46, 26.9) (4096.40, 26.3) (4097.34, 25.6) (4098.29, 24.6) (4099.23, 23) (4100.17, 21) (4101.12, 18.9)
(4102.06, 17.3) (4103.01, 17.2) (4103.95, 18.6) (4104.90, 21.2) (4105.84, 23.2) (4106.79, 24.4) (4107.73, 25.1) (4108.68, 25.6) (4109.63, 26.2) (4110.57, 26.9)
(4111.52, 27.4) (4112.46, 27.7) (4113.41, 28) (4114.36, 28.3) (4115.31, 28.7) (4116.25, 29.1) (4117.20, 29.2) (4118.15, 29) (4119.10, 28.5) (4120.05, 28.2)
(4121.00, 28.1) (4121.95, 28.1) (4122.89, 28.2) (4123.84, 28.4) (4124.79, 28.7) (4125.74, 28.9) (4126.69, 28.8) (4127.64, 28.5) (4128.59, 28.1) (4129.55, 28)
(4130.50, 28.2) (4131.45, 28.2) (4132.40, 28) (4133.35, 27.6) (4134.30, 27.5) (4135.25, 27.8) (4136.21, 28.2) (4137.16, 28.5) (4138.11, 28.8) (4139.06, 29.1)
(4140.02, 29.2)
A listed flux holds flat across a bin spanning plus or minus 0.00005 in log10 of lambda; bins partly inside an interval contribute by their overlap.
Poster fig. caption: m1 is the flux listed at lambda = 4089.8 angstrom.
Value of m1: 28.7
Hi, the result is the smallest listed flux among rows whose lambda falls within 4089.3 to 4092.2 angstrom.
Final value 28.2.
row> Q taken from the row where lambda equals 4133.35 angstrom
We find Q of 27.6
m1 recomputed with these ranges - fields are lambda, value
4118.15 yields 29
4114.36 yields 28.3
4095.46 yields 26.9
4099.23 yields 23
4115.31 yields 28.7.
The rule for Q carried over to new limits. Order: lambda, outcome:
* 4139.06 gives 29.1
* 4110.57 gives 26.9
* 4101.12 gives 18.9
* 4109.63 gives 26.2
